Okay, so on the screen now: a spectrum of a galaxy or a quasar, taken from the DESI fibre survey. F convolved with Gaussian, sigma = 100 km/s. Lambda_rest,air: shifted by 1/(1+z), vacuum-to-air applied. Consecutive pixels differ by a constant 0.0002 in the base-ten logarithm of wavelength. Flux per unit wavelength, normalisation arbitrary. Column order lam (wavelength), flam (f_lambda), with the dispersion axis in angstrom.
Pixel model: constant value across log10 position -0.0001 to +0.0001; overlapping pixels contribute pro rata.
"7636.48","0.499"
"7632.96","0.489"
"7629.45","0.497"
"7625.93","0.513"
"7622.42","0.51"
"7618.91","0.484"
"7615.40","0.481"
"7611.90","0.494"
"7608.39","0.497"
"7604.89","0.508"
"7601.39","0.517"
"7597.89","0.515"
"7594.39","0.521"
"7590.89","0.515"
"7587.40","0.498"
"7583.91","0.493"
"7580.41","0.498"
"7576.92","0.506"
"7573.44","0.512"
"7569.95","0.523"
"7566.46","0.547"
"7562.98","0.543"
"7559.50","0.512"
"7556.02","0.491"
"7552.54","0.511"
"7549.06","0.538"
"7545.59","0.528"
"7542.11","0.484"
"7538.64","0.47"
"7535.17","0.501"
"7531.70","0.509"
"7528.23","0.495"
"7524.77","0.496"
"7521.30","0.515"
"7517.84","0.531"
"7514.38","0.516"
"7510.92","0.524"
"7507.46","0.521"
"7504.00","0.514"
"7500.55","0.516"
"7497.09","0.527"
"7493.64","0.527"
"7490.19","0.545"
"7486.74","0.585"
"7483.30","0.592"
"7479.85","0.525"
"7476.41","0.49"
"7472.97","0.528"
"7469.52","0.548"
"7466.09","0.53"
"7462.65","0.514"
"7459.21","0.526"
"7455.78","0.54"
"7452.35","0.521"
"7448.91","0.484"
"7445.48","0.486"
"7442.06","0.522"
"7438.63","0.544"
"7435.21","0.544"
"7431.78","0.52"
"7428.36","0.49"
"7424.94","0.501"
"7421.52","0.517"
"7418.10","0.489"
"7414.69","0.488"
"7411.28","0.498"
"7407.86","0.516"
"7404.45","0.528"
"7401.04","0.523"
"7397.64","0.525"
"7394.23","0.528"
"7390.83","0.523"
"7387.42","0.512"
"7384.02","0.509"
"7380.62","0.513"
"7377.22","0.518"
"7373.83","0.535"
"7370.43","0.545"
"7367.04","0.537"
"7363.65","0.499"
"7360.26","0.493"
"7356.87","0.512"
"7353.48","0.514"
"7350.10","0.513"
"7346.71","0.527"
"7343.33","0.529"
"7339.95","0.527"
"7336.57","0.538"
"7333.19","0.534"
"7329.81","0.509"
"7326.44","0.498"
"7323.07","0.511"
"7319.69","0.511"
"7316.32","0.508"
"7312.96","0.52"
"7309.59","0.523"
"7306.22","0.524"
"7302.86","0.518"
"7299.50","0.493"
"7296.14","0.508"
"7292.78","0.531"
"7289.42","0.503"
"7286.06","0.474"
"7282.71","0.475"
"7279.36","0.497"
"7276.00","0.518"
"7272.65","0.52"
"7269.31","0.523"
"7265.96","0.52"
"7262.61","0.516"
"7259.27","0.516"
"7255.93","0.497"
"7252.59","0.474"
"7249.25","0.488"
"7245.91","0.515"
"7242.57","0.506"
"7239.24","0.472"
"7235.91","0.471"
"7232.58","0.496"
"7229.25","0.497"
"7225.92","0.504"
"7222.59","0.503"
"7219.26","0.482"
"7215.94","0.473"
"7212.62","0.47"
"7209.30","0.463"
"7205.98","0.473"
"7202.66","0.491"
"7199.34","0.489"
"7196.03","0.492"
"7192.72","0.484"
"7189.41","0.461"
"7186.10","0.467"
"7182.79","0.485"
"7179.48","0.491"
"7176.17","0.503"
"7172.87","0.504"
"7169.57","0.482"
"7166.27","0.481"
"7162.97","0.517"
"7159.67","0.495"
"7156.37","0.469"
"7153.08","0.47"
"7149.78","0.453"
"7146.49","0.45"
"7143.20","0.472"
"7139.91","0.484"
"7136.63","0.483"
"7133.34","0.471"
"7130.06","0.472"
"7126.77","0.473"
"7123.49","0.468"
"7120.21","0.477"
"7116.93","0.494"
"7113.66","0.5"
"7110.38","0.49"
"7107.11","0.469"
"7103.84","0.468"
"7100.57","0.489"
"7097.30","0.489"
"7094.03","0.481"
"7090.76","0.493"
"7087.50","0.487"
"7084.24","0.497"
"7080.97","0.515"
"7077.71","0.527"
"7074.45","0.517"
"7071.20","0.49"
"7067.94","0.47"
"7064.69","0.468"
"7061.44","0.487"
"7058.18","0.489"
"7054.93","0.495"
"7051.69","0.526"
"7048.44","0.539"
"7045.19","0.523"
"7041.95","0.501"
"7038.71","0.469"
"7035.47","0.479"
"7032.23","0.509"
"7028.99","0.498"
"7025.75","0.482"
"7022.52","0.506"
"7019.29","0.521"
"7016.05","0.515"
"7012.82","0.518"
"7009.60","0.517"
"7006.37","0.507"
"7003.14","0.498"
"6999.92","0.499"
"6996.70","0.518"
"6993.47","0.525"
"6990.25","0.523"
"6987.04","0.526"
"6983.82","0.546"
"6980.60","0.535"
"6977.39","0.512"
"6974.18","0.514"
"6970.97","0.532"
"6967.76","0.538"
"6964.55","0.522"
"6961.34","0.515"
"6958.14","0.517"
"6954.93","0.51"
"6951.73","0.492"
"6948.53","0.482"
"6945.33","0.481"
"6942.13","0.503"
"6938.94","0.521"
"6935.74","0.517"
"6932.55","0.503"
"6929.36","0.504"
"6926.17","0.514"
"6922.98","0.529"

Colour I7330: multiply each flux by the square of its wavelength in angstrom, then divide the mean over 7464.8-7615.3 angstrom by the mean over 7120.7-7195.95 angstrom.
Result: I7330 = 1.20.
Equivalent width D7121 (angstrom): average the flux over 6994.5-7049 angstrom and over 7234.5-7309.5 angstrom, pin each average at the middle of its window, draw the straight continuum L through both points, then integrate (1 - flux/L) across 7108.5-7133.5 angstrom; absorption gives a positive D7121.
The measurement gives 1.2 angstrom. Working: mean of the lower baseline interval 0.505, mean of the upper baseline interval 0.503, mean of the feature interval 0.481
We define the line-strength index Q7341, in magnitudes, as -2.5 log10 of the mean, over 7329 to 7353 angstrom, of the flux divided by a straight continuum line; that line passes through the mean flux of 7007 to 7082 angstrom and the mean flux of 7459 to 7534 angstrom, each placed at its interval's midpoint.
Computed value -0.02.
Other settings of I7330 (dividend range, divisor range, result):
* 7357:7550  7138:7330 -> 1.11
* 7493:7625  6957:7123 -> 1.17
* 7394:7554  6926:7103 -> 1.16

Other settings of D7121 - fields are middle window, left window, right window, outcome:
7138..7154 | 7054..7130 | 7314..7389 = 0.9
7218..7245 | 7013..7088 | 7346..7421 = 0.9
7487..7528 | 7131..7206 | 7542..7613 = -1.2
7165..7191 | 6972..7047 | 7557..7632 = 1.3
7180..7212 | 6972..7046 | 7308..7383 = 2.3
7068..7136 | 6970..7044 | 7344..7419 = 3.2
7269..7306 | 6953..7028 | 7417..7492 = 1.2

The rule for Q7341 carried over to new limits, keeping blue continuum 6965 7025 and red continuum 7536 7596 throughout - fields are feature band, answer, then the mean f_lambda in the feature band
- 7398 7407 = -0.024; 0.525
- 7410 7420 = 0.045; 0.492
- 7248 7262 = 0.042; 0.496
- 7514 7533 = 0.003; 0.51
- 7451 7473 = -0.036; 0.53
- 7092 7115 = 0.074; 0.484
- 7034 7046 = 0.058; 0.491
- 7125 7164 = 0.092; 0.475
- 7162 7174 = 0.047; 0.495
